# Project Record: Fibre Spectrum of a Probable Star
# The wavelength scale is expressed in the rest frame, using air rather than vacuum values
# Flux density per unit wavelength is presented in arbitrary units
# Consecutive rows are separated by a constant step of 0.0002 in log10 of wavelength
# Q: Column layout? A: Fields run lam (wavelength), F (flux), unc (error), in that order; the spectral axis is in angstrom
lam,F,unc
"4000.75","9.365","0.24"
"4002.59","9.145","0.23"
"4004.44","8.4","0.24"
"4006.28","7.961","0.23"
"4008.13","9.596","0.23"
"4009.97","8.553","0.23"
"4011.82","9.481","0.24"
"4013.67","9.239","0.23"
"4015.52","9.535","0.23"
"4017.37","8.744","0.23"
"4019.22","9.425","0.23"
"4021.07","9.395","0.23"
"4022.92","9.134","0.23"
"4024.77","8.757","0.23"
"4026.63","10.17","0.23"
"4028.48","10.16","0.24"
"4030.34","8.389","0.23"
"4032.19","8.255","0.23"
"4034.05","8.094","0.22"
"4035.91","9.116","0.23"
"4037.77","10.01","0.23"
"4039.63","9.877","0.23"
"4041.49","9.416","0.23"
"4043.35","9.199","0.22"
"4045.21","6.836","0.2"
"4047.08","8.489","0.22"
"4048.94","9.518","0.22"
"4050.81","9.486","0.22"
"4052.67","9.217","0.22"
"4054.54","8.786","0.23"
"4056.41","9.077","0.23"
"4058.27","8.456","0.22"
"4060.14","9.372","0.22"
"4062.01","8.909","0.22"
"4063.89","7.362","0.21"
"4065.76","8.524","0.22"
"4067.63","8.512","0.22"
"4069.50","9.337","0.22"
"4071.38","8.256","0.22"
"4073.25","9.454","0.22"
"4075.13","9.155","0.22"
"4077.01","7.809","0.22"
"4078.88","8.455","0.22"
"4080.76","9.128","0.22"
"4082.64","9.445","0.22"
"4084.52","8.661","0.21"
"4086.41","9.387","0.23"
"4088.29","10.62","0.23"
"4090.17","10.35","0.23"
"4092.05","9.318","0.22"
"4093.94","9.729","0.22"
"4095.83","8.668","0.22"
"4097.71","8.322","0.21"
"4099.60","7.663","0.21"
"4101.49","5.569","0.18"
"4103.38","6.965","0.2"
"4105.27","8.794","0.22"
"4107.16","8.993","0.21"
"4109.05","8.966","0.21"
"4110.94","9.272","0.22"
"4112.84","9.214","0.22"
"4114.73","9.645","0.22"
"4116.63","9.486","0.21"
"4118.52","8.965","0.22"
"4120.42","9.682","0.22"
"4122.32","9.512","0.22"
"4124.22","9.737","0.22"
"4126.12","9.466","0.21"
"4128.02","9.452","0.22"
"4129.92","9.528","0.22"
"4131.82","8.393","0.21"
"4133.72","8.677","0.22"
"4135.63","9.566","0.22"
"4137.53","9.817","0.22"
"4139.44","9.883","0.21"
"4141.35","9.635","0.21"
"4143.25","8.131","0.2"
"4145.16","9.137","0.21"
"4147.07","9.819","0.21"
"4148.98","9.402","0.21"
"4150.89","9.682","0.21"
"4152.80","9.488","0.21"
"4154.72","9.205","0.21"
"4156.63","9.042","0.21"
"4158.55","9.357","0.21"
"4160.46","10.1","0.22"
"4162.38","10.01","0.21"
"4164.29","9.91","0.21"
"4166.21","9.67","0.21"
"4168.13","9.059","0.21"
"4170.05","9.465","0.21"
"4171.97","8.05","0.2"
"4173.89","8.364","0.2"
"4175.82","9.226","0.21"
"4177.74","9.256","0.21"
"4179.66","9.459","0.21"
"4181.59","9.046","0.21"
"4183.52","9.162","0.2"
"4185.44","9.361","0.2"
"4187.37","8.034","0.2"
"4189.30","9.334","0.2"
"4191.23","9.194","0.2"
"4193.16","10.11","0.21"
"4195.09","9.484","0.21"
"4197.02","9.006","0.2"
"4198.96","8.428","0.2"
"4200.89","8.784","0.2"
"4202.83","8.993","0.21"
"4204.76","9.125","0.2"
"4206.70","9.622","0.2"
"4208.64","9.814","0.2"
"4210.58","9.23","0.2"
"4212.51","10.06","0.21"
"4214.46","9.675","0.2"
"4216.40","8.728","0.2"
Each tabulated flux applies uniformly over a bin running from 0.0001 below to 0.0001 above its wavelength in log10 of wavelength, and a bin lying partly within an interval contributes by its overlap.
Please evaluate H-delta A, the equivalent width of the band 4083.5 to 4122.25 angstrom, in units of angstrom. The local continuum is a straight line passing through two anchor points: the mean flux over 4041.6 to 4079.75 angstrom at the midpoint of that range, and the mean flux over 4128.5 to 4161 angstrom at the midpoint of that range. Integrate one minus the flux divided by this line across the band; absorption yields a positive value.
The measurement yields 0.5 angstrom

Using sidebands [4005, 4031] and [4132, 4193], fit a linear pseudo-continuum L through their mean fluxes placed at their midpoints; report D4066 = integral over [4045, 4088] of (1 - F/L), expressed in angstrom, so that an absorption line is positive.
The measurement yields 1.8 angstrom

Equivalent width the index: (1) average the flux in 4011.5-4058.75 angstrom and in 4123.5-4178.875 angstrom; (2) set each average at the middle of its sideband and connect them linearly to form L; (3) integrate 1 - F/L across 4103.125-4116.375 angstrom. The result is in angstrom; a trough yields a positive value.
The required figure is 0.4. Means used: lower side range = 9.09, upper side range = 9.33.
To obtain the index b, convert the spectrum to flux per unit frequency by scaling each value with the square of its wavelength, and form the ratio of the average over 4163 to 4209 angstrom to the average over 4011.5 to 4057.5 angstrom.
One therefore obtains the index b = 1.08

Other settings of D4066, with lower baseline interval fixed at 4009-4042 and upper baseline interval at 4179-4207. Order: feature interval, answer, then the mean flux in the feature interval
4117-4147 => -0.6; 9.33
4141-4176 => -0.6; 9.3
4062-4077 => 0.9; 8.62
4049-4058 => 0.1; 9.13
